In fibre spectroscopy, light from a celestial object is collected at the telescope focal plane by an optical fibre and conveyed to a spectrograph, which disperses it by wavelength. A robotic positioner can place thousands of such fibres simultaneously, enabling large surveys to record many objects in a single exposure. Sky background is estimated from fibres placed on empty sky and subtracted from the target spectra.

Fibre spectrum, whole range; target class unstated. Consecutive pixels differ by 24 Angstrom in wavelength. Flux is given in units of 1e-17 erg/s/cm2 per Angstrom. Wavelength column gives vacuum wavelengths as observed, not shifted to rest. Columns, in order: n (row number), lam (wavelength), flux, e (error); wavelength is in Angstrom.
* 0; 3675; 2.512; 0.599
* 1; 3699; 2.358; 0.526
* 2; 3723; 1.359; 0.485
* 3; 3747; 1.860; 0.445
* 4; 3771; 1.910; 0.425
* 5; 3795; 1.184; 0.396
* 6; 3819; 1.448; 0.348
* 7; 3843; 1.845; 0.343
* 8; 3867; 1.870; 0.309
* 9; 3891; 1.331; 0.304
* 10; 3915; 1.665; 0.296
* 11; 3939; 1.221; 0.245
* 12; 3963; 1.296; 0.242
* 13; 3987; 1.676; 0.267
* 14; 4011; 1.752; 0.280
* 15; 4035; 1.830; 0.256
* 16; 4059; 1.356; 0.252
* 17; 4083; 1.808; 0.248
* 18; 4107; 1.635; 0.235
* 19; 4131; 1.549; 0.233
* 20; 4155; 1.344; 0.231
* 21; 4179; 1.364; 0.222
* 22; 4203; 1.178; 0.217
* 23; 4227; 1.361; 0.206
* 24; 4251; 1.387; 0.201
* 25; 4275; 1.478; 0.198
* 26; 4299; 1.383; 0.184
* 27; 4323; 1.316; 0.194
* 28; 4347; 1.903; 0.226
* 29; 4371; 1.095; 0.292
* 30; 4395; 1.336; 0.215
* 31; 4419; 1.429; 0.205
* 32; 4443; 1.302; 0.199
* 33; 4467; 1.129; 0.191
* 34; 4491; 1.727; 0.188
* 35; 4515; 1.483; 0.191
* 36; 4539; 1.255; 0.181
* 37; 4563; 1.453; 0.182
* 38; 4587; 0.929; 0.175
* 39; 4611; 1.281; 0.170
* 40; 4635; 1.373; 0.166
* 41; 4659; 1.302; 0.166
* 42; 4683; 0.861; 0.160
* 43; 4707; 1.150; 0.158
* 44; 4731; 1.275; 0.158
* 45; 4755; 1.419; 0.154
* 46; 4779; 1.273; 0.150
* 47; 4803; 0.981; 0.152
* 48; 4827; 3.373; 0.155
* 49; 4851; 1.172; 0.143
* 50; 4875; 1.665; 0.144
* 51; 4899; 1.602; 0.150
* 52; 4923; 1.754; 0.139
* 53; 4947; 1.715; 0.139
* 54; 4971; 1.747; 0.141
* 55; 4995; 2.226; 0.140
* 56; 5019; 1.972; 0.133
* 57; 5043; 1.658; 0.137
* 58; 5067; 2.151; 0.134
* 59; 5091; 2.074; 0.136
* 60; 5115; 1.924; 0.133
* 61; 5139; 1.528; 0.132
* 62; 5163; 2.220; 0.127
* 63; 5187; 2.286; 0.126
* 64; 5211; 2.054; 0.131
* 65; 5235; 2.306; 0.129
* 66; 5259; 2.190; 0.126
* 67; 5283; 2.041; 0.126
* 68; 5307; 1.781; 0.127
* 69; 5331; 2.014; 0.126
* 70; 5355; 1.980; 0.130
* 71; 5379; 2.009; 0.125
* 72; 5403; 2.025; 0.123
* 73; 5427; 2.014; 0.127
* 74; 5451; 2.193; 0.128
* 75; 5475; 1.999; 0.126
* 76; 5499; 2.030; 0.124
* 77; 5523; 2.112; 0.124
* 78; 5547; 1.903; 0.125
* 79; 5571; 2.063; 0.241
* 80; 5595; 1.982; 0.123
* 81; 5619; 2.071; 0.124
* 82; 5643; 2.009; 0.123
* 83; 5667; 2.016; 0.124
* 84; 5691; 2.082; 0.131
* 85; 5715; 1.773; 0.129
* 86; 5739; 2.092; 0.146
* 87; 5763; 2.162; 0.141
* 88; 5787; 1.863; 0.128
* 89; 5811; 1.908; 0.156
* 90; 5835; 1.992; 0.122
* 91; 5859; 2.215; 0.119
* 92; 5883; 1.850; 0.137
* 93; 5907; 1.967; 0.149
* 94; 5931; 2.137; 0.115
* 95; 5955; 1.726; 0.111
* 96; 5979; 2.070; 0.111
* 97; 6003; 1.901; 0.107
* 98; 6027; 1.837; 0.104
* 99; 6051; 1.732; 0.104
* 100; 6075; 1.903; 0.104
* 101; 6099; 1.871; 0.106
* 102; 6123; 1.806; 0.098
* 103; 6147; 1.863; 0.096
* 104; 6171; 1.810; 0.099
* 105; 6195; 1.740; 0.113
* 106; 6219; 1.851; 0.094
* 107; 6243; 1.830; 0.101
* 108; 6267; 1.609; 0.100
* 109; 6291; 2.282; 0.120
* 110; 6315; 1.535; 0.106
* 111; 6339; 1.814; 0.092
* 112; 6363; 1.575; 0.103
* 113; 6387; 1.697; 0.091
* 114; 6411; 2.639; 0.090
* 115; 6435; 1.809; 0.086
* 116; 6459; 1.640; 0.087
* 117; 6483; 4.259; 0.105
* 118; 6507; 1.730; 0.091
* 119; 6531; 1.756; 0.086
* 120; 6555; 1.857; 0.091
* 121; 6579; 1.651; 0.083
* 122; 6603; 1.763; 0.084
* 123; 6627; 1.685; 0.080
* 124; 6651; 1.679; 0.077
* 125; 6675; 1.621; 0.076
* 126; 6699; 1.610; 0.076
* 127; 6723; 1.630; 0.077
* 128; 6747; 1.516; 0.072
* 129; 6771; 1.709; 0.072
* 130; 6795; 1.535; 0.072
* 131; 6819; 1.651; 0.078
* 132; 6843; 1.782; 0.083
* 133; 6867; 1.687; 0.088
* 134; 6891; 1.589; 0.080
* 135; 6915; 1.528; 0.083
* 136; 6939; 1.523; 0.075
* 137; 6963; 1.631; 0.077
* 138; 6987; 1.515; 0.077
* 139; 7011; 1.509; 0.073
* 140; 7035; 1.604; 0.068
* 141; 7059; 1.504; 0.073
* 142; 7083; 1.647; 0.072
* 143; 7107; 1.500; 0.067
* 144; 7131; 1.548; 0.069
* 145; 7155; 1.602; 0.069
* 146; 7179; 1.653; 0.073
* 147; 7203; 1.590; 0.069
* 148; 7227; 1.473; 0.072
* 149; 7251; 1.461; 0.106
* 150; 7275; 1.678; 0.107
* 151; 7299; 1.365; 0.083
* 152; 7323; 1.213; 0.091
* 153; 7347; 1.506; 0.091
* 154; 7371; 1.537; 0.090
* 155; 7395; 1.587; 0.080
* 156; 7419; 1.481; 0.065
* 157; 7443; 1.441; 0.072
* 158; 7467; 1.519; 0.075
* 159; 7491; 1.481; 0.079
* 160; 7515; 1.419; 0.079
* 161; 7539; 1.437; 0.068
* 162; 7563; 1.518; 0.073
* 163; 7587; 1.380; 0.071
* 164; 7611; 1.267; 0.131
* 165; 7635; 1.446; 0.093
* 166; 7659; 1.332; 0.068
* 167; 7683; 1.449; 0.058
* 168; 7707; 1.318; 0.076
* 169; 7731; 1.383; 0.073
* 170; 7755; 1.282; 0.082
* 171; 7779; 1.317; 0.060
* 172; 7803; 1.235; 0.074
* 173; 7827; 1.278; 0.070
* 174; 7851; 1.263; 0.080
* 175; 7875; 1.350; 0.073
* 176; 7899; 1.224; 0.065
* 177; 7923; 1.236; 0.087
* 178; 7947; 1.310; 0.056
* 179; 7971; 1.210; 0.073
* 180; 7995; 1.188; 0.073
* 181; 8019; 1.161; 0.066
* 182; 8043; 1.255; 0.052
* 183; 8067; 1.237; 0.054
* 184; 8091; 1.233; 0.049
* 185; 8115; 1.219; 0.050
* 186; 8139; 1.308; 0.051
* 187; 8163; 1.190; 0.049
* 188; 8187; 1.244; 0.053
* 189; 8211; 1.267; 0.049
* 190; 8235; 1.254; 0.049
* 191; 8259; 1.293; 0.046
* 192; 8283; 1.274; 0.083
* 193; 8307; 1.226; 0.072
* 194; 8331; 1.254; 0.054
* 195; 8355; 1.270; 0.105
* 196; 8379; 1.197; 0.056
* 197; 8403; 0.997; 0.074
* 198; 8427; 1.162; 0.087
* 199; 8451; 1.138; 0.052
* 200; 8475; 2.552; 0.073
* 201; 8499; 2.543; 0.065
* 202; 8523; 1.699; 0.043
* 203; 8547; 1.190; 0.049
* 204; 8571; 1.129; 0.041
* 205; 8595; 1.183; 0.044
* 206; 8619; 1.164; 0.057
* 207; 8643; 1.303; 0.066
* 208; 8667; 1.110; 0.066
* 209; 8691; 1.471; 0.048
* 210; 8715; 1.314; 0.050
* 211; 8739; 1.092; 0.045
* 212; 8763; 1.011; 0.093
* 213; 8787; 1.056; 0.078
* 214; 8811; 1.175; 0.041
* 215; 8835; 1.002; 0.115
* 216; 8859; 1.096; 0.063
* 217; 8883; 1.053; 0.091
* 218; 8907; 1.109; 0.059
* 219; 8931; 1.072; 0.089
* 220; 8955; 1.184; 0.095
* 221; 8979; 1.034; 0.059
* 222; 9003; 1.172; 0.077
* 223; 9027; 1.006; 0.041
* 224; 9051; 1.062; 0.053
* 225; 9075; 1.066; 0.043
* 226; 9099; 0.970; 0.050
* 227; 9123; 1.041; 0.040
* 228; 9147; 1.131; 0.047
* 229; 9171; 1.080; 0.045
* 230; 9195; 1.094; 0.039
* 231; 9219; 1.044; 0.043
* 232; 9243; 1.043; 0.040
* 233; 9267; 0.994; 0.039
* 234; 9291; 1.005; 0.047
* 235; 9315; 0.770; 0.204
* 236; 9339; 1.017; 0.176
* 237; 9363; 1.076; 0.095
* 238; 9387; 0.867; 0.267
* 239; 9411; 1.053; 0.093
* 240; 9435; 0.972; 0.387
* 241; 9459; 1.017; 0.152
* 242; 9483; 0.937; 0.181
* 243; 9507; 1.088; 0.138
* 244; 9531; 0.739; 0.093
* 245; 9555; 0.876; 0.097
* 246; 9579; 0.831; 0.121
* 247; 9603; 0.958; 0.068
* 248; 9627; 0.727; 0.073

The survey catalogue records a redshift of 0.29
